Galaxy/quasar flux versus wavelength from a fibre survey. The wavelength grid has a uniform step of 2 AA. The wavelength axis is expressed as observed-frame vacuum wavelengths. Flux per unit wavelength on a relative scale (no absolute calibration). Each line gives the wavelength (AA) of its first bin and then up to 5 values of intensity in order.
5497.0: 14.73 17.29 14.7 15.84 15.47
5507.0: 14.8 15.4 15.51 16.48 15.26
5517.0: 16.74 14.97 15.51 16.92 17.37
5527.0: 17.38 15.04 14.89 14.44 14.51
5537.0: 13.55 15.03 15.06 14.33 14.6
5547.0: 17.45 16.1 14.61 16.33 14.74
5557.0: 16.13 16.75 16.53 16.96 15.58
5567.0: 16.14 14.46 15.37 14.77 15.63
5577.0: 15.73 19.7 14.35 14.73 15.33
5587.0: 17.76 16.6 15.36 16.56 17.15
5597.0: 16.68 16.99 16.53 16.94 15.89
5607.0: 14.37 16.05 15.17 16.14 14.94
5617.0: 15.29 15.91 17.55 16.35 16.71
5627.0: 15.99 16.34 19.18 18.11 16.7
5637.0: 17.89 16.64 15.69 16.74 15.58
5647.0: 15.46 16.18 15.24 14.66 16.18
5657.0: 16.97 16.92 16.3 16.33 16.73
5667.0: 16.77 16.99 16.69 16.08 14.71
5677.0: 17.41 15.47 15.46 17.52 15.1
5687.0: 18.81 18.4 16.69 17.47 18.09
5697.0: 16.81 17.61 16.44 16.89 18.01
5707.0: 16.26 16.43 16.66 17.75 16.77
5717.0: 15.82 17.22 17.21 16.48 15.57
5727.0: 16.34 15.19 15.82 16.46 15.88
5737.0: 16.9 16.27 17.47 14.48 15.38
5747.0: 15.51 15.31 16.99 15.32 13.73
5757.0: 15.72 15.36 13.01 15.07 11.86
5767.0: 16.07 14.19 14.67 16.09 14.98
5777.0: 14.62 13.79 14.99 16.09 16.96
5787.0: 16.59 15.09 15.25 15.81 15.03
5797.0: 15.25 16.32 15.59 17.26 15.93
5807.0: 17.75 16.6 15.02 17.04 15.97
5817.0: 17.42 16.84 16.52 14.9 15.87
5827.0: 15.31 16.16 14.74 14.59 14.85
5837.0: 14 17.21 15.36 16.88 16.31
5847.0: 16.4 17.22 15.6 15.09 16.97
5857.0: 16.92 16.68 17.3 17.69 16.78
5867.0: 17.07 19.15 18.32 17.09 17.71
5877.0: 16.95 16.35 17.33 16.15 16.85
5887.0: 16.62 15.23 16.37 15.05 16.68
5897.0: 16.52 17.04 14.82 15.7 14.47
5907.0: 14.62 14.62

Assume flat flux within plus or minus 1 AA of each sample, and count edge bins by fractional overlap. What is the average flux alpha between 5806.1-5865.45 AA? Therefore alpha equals 16.2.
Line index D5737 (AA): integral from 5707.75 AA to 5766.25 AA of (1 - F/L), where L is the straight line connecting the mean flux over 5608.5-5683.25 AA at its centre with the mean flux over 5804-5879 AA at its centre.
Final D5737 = 2.1 AA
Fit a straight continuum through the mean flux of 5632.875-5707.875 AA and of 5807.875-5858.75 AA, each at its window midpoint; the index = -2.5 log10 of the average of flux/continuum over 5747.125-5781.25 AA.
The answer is 0.101 mag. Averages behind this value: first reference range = 16.6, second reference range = 16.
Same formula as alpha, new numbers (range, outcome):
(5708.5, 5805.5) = 15.7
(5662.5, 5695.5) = 16.7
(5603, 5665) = 16.3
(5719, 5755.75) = 16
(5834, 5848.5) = 15.9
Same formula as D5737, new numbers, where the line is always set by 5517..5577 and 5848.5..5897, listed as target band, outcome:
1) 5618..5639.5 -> -1.57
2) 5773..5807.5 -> 1.63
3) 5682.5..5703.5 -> -1.48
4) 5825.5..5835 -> 0.82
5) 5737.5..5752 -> 0.32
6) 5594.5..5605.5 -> -0.65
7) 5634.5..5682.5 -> -0.77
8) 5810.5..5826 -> 0.33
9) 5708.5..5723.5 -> -0.56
